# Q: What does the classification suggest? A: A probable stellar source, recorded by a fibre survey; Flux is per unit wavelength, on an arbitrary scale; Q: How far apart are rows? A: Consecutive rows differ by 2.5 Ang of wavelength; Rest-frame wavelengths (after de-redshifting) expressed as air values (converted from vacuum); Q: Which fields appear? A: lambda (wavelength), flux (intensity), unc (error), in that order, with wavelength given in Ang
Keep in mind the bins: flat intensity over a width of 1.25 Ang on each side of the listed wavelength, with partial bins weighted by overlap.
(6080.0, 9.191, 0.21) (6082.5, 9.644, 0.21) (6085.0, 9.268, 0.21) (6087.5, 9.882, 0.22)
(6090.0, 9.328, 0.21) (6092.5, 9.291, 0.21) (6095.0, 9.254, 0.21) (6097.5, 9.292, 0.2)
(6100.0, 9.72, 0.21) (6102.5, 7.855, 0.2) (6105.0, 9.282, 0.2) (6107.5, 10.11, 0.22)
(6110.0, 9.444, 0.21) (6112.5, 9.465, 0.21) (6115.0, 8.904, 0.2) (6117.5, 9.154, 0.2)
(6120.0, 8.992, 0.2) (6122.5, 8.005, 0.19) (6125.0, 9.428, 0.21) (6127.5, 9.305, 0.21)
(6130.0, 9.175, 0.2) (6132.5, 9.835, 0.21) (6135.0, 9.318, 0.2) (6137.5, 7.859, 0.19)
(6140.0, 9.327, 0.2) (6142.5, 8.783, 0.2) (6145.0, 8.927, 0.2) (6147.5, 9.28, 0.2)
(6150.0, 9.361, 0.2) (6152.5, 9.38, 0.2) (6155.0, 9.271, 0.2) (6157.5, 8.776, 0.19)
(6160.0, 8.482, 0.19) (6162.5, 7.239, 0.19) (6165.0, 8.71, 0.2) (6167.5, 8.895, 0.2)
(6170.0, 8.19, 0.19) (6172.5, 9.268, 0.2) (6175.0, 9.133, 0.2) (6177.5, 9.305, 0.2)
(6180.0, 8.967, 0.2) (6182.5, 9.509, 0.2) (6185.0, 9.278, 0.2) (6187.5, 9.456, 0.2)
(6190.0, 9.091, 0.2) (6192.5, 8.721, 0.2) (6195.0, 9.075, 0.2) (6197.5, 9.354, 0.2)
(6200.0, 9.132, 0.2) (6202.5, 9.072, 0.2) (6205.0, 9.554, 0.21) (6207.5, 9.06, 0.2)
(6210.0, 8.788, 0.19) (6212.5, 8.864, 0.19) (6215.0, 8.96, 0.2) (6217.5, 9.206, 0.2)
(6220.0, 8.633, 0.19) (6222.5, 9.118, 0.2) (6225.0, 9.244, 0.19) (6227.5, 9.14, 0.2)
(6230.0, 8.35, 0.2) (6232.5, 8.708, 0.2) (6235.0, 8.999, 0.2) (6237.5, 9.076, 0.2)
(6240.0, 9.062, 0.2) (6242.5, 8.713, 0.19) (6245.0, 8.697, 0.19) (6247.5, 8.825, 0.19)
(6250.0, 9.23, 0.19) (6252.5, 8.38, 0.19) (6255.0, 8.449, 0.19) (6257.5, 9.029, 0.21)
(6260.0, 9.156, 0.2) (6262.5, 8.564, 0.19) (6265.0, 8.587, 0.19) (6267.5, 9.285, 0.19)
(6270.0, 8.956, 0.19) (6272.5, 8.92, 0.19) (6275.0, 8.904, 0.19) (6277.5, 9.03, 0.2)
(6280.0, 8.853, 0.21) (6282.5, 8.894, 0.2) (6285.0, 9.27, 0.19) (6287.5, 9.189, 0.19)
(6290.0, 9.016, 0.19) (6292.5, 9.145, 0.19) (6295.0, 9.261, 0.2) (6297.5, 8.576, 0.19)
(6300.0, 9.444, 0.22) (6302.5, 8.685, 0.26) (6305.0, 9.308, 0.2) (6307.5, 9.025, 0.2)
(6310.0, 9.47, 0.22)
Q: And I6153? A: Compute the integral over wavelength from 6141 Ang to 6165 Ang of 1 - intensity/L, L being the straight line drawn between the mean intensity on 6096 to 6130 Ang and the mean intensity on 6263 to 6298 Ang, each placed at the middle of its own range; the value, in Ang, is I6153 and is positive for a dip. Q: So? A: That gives 0.7 Ang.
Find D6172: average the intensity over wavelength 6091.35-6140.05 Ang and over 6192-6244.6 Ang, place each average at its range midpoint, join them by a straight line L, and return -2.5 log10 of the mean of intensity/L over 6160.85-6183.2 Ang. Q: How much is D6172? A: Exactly 0.034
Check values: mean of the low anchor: 9.15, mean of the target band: 8.78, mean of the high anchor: 8.99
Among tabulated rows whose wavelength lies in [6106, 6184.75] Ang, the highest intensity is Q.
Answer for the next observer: 10.11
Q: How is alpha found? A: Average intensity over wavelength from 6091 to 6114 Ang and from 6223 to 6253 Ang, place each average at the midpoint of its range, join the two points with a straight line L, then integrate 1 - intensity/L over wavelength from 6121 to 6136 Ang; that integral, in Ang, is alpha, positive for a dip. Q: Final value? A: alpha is 0.1 Ang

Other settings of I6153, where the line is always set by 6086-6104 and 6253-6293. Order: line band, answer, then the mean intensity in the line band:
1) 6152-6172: 1.1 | 8.61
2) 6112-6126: 0.4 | 8.96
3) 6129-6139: 0.1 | 9.05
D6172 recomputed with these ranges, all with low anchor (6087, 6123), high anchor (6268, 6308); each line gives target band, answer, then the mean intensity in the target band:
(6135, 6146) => 0.05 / 8.79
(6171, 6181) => 0.00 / 9.15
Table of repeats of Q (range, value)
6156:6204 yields 9.509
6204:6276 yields 9.554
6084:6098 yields 9.882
